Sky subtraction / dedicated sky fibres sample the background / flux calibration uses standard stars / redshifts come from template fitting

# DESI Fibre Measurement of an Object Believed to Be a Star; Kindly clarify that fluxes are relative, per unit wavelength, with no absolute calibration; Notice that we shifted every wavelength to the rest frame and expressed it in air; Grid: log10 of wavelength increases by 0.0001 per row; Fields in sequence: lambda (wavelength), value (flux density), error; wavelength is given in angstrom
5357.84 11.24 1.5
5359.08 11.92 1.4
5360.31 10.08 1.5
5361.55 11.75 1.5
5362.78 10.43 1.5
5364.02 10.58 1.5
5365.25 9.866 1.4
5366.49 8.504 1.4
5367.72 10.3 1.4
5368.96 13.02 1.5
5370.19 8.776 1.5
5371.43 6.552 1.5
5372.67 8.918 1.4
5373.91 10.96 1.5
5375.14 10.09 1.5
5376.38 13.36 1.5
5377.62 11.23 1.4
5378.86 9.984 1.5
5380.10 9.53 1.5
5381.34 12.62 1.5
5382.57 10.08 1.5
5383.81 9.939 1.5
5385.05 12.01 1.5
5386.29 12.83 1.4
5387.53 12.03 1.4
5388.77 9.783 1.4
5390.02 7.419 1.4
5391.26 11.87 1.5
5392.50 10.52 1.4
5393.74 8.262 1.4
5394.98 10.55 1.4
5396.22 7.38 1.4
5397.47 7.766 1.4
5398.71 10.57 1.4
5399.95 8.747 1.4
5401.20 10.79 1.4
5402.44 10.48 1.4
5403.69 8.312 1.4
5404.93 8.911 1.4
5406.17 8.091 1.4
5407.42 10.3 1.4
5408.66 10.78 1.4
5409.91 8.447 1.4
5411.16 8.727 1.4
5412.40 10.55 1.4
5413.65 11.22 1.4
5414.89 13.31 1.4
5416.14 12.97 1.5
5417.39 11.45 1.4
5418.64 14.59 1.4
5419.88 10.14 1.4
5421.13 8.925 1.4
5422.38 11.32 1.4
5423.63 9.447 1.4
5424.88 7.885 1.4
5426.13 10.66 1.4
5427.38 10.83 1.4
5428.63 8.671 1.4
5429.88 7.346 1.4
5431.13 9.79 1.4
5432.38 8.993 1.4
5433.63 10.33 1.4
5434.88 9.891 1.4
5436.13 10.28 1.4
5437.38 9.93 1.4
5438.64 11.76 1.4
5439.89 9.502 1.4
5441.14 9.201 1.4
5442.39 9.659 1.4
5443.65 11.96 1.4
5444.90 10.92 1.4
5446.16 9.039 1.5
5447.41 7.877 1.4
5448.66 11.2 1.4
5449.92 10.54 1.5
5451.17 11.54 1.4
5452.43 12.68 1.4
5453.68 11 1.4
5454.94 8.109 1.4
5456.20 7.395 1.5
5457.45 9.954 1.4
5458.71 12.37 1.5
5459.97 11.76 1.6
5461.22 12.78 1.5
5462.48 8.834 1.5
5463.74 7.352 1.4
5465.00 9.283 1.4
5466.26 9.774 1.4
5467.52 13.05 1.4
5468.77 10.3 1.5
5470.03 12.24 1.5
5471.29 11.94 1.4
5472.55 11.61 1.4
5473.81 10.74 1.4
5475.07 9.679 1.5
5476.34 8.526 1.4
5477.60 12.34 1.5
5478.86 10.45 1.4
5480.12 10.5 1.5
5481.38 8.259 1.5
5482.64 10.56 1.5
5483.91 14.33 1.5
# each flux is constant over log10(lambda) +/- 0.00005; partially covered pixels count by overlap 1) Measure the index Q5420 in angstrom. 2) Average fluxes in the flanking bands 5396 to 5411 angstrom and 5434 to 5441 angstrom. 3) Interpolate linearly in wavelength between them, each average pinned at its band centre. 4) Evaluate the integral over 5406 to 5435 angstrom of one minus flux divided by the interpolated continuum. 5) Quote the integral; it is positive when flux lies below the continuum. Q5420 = -1.6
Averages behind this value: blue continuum 9.24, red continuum 10.2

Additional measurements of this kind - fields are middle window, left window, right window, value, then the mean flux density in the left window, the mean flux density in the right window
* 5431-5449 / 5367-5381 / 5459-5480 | 0.9 angstrom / 10.3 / 10.7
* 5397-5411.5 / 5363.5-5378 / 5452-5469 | 1.2 angstrom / 10.2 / 10.3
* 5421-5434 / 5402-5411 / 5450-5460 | 0.4 angstrom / 9.27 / 10.5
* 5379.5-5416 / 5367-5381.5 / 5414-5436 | 1.0 angstrom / 10.4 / 10.4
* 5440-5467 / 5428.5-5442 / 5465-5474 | 0.9 angstrom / 9.65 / 11.3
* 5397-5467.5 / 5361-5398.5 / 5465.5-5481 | 3.1 angstrom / 10.2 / 10.9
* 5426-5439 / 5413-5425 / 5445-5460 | 1.3 angstrom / 11.3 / 10.2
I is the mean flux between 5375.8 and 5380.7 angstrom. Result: 11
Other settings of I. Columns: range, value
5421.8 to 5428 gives 10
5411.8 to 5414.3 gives 10.9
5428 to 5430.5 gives 8.02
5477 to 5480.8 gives 11.1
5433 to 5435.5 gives 10.1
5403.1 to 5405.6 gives 8.64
